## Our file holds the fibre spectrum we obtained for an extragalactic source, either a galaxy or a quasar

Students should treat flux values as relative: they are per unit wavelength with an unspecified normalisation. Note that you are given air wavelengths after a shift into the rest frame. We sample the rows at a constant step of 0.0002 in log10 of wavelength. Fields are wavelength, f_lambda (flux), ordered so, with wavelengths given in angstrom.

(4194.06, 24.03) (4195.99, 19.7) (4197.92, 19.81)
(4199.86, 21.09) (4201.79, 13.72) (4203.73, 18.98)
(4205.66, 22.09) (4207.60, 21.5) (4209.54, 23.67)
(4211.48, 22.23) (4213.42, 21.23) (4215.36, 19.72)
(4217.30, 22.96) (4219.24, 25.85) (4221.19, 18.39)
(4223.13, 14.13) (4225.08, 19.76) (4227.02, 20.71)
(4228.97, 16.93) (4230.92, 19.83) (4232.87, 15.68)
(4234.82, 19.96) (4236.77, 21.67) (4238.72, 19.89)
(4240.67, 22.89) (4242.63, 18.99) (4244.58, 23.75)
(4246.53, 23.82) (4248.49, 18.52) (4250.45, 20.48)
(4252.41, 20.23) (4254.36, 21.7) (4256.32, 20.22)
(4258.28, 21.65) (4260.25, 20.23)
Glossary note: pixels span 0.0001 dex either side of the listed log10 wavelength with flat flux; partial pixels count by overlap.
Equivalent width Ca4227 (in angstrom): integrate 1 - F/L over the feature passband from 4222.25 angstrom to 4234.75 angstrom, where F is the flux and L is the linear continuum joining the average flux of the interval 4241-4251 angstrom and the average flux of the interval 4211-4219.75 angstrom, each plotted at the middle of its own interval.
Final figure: 2.2 angstrom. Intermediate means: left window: 22.2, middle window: 18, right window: 21.2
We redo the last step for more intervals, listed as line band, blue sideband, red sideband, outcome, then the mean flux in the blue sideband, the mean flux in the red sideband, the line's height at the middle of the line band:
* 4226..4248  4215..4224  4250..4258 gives 0.24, 20.3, 20.8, 20.5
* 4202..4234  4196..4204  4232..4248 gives -0.95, 18.5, 20.8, 19.5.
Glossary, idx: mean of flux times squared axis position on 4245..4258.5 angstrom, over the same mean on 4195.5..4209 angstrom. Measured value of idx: 1.1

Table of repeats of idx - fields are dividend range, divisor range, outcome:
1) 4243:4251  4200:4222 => 1.04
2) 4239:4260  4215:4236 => 1.10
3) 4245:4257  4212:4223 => 1.01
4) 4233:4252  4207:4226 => 1.01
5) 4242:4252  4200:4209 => 1.11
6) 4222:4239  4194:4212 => 0.92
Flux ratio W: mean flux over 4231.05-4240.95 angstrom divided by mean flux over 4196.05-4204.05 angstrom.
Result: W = 1.1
